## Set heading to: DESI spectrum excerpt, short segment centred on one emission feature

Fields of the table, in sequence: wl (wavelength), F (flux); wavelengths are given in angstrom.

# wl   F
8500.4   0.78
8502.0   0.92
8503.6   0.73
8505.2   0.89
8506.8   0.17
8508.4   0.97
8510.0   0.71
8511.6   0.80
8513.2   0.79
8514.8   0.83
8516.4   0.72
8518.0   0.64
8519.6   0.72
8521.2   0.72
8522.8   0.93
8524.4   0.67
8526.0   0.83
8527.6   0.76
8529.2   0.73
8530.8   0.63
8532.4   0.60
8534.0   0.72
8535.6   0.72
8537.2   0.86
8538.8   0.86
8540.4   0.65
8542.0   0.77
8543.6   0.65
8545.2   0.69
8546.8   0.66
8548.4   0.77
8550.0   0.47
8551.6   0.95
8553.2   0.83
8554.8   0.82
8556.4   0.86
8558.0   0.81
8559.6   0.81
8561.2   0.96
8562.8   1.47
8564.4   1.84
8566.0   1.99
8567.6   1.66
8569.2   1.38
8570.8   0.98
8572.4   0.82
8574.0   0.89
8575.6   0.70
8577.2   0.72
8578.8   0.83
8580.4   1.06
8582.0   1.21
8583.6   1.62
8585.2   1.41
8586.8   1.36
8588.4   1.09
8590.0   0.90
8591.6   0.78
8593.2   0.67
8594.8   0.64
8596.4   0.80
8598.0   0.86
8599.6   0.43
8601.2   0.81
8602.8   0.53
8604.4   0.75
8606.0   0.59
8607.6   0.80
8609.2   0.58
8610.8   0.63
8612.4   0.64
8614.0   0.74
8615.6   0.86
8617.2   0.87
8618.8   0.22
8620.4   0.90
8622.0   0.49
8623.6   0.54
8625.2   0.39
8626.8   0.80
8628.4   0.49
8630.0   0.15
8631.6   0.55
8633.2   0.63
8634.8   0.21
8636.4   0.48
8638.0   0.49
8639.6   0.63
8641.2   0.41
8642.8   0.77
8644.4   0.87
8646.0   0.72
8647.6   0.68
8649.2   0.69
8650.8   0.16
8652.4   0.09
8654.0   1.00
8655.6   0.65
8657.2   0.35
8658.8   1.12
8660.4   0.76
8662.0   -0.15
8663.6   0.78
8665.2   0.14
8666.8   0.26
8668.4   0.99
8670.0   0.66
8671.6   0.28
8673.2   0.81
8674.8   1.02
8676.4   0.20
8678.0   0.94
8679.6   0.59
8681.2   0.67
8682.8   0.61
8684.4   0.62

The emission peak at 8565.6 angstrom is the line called [S II] 6716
